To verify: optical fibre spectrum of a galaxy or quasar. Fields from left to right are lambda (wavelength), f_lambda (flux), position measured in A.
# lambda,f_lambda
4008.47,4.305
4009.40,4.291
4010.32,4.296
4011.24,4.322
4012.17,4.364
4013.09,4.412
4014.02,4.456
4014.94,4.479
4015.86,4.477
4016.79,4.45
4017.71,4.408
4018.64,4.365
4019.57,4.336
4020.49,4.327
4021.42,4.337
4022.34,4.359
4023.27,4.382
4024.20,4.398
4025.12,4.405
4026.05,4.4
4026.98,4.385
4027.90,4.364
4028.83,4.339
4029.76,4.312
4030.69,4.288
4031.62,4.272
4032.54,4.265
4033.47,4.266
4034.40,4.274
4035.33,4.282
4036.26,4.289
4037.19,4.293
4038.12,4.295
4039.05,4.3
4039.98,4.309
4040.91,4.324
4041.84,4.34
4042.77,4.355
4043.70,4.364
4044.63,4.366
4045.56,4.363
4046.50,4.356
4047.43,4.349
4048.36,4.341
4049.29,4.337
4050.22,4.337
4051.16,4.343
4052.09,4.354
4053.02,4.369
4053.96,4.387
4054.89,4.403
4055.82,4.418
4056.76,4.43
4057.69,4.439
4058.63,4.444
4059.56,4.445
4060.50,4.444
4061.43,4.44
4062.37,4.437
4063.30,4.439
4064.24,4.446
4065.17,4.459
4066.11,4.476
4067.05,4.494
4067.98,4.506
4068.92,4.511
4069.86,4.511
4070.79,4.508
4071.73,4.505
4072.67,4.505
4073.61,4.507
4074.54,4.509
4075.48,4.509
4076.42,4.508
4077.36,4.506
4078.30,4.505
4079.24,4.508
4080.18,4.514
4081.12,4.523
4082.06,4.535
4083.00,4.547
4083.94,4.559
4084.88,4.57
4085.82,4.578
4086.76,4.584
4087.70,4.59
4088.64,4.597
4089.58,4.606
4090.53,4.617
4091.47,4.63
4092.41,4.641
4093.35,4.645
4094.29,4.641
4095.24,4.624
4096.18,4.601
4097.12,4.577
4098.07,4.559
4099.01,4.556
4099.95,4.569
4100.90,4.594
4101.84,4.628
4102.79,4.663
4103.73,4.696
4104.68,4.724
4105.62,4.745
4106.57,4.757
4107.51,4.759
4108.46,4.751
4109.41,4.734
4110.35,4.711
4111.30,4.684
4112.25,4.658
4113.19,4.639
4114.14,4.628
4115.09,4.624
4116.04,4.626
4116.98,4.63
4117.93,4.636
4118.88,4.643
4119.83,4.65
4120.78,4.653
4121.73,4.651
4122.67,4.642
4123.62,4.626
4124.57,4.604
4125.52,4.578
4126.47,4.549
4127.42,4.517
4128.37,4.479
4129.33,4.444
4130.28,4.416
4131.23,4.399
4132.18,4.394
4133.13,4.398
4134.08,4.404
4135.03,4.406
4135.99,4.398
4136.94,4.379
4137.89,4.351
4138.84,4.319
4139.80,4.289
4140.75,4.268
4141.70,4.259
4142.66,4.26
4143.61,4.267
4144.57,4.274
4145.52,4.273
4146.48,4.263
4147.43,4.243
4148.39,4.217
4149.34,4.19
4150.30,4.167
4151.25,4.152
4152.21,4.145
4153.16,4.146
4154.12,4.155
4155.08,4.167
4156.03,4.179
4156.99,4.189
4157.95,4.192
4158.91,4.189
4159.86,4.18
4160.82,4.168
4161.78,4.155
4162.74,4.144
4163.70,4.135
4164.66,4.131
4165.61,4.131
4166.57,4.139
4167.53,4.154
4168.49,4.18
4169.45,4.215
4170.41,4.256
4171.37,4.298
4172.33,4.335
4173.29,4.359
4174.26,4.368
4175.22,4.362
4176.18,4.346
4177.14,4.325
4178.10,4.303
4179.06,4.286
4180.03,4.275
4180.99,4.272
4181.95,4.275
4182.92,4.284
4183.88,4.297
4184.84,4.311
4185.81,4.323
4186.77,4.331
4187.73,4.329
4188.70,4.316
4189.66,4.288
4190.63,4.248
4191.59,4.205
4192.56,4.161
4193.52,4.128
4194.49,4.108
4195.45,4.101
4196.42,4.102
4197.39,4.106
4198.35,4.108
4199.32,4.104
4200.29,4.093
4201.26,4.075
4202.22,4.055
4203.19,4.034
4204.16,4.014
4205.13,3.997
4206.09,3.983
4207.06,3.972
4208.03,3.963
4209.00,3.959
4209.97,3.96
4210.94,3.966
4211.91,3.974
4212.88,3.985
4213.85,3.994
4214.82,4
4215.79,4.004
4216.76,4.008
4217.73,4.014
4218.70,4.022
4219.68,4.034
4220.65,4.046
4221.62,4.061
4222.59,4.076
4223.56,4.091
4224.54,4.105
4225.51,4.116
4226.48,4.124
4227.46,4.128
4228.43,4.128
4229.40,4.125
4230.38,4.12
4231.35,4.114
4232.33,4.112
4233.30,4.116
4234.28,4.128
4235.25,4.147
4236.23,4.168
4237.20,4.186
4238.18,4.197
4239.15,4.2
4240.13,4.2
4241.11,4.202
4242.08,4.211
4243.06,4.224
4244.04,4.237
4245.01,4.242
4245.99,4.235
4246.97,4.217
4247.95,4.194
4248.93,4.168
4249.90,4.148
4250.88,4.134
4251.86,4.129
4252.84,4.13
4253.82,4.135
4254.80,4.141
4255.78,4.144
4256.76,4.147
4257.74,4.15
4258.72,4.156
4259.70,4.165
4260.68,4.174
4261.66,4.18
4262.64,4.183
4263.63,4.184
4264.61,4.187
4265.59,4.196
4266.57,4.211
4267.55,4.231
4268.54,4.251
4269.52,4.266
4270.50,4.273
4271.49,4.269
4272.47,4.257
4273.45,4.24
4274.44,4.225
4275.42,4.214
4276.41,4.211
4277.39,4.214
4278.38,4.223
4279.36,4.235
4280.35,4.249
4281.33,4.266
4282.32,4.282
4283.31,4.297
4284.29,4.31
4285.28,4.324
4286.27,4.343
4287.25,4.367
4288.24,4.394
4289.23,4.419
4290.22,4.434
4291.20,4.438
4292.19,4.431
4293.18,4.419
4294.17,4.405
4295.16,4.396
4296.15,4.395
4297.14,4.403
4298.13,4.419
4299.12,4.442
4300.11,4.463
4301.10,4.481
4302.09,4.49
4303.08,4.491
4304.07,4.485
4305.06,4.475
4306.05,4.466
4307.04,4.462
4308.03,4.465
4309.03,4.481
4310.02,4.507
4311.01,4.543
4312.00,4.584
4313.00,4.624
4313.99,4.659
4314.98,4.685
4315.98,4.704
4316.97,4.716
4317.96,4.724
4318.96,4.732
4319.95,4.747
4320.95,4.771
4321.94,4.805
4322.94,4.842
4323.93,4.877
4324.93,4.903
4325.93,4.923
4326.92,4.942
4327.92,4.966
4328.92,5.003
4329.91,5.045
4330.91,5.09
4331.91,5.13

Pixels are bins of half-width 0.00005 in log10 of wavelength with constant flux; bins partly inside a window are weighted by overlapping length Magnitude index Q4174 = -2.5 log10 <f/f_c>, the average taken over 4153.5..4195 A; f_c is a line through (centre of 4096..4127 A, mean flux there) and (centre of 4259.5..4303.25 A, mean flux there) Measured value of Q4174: 0.07 mag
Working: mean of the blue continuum 4.65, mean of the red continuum 4.31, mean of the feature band 4.24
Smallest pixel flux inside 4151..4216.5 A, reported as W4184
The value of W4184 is 3.959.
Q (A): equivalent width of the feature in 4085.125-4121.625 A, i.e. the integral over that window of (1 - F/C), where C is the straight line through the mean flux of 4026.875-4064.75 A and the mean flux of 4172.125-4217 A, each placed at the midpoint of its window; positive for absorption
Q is -3.1 A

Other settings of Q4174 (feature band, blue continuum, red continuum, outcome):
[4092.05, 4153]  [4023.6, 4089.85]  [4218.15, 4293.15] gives -0.04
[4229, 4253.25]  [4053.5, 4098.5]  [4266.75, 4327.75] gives 0.08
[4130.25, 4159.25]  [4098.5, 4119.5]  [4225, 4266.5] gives 0.07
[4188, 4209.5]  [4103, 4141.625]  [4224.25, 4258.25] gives 0.05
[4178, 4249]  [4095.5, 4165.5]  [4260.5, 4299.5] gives 0.06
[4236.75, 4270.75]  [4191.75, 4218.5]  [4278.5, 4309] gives 0.01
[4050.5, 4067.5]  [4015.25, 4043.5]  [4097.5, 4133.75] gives 0.00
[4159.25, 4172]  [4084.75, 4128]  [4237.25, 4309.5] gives 0.08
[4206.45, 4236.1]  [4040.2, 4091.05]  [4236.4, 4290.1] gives 0.06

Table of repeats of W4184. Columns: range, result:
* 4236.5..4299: 4.129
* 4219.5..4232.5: 4.034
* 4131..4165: 4.131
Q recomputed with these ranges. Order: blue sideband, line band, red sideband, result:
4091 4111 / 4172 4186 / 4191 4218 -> -0.40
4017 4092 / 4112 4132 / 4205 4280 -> -1.21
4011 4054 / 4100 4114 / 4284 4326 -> -0.92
